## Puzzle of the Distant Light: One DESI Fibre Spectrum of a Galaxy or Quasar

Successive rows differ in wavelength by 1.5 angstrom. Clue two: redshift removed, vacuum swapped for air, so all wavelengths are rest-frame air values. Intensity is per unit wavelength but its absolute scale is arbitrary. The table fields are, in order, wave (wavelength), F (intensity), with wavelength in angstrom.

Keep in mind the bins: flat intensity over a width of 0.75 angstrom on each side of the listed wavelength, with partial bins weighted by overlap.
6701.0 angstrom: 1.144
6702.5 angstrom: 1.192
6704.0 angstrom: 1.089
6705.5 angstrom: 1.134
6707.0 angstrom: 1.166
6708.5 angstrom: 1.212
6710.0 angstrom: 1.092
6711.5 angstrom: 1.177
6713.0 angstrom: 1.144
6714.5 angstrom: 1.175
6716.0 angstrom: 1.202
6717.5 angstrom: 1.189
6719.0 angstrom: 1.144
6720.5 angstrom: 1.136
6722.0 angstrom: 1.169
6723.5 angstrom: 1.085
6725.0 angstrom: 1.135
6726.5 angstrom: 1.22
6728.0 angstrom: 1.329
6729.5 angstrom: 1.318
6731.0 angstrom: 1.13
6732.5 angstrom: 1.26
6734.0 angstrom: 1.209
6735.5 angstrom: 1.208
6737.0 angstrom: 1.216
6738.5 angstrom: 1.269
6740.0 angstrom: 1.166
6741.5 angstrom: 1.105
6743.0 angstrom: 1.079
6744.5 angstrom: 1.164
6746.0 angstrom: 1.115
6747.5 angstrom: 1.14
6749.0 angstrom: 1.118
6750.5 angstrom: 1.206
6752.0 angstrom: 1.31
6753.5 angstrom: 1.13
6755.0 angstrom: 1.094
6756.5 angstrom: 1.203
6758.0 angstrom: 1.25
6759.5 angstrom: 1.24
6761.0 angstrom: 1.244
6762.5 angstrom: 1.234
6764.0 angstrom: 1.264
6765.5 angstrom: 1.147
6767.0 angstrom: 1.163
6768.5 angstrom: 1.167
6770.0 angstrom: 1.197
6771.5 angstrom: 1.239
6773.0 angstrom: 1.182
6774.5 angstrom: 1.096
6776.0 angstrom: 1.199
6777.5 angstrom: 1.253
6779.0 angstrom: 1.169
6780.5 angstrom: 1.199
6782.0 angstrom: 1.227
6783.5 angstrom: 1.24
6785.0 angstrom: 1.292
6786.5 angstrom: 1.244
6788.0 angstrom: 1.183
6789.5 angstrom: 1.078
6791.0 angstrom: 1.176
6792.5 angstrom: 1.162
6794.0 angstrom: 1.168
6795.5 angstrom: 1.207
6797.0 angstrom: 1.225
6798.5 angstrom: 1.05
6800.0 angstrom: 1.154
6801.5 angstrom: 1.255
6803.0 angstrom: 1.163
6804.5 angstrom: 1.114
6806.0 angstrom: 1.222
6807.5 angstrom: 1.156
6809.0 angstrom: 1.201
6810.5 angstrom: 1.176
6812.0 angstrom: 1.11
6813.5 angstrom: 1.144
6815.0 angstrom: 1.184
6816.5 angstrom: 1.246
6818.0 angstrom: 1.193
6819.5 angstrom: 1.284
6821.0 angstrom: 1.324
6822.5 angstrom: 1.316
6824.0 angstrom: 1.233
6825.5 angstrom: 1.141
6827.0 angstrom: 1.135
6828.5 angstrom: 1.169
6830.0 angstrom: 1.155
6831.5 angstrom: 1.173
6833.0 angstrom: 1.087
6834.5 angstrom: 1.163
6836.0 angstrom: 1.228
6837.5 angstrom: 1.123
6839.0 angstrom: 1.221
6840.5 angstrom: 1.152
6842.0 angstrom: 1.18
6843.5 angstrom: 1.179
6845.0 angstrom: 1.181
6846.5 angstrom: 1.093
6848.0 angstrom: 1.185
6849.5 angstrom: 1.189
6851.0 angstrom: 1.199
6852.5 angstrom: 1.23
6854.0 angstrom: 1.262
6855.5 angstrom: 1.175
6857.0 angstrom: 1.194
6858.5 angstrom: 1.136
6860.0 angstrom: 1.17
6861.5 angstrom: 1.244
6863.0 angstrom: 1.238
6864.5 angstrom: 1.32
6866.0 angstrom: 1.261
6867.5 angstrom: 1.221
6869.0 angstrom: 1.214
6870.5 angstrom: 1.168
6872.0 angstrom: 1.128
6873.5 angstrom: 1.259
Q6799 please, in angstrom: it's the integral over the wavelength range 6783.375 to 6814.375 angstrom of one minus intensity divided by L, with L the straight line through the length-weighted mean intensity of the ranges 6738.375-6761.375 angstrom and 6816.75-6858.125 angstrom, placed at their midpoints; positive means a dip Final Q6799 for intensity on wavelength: 0.2 angstrom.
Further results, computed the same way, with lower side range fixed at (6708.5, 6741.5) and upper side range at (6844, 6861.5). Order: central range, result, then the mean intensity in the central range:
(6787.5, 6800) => 0.3 angstrom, 1.16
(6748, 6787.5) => -0.5 angstrom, 1.2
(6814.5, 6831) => -0.4 angstrom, 1.22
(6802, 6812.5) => 0.2 angstrom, 1.17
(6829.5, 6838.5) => 0.2 angstrom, 1.16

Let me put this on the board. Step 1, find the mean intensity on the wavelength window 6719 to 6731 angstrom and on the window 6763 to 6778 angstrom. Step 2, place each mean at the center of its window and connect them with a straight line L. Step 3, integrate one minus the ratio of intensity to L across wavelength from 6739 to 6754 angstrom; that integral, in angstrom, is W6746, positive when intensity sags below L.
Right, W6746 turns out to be 0.4 angstrom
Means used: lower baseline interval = 1.19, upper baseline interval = 1.19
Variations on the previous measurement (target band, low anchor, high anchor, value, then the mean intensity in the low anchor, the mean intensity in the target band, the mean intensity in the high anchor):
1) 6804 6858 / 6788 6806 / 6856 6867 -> 0.3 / 1.16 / 1.19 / 1.22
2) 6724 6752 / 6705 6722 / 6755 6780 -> -0.3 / 1.16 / 1.19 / 1.2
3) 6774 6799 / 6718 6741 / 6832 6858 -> 0.0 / 1.2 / 1.19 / 1.18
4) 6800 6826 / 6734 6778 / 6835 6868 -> -0.2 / 1.19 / 1.2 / 1.2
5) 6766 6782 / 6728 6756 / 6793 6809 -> -0.1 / 1.18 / 1.19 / 1.17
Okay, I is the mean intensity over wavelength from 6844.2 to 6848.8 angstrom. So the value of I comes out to 1.15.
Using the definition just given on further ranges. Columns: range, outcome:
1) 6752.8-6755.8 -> 1.11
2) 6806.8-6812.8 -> 1.16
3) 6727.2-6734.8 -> 1.25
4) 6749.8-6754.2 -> 1.22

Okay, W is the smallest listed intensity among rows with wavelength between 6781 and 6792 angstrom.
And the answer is 1.078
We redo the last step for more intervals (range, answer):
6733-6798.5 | 1.05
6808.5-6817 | 1.11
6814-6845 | 1.087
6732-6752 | 1.079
